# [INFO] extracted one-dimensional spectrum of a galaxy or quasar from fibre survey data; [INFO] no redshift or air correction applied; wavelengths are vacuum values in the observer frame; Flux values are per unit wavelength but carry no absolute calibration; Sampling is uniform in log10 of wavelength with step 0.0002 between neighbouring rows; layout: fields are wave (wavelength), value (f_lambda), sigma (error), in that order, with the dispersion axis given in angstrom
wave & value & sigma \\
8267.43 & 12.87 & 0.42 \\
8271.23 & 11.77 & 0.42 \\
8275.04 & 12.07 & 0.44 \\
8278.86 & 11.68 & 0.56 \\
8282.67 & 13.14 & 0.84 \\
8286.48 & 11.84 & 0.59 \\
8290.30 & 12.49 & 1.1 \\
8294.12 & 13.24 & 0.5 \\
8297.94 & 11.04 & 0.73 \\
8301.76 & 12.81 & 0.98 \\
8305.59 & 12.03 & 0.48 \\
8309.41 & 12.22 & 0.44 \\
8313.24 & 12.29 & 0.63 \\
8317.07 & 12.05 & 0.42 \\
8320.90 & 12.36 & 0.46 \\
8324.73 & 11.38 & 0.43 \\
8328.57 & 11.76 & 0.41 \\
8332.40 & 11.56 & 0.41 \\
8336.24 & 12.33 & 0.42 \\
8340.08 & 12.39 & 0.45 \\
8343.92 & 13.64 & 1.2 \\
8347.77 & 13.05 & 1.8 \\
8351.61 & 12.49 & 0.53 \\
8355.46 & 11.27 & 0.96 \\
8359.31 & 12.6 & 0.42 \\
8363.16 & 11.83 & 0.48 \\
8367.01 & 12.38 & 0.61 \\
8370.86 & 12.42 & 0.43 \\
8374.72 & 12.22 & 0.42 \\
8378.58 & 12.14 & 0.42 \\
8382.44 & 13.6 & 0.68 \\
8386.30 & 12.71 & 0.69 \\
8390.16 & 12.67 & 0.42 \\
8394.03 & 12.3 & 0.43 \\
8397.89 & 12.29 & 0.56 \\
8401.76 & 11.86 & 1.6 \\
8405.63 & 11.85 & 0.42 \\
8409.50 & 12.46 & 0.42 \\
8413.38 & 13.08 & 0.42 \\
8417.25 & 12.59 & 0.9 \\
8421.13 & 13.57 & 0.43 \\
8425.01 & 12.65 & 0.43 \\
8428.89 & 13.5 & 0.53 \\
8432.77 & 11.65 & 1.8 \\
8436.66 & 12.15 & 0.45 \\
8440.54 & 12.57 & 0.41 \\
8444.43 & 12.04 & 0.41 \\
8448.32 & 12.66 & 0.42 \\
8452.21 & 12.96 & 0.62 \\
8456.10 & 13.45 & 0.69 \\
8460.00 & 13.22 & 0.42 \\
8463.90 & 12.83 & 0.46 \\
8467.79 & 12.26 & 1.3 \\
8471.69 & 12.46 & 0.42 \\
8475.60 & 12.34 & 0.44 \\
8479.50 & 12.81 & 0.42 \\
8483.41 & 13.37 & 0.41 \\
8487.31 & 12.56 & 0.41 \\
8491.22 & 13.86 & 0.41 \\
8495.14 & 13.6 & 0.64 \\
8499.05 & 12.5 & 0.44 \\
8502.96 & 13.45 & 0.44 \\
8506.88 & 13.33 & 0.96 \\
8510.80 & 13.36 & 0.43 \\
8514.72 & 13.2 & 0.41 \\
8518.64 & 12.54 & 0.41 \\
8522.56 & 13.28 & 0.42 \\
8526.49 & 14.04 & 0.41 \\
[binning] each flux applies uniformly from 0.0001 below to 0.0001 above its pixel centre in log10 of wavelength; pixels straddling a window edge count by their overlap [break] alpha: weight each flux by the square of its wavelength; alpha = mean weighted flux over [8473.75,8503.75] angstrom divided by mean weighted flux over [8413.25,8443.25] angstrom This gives 1.04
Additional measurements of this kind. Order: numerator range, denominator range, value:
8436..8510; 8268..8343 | 1.10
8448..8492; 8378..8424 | 1.04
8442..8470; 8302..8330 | 1.09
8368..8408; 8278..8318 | 1.03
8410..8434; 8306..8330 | 1.10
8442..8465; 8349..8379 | 1.08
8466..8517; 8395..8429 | 1.05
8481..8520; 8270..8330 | 1.14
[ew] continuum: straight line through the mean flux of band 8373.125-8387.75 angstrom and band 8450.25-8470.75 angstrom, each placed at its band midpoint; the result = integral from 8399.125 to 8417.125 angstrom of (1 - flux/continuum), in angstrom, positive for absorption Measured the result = 0.6 angstrom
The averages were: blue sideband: 12.7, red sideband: 12.9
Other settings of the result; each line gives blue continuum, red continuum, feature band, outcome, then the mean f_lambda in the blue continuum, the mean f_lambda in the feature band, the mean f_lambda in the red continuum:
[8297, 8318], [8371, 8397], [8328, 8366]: 0.14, 12.1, 12.3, 12.6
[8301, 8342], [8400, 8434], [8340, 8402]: -0.64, 12.1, 12.5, 12.6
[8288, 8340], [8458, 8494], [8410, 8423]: -0.42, 12.1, 13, 12.9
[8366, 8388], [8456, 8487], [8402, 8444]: 0.43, 12.6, 12.6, 12.8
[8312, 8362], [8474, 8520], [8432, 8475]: 0.91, 12.2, 12.6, 13.1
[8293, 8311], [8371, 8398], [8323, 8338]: 0.72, 12.2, 11.8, 12.6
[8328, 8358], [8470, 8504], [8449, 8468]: -0.19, 12.3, 13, 13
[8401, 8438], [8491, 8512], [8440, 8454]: 0.28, 12.6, 12.6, 13.3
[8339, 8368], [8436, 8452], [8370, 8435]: -0.59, 12.5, 12.6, 12.4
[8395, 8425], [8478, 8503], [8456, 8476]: 0.36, 12.5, 12.7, 13.1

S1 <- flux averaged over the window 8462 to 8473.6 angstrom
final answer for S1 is 12.5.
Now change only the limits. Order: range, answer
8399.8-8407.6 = 11.9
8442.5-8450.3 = 12.4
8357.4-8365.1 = 12.2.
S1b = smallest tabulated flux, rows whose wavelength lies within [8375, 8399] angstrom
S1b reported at 12.14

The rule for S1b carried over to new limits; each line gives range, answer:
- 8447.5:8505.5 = 12.26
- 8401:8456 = 11.65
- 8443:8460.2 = 12.04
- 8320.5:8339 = 11.38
